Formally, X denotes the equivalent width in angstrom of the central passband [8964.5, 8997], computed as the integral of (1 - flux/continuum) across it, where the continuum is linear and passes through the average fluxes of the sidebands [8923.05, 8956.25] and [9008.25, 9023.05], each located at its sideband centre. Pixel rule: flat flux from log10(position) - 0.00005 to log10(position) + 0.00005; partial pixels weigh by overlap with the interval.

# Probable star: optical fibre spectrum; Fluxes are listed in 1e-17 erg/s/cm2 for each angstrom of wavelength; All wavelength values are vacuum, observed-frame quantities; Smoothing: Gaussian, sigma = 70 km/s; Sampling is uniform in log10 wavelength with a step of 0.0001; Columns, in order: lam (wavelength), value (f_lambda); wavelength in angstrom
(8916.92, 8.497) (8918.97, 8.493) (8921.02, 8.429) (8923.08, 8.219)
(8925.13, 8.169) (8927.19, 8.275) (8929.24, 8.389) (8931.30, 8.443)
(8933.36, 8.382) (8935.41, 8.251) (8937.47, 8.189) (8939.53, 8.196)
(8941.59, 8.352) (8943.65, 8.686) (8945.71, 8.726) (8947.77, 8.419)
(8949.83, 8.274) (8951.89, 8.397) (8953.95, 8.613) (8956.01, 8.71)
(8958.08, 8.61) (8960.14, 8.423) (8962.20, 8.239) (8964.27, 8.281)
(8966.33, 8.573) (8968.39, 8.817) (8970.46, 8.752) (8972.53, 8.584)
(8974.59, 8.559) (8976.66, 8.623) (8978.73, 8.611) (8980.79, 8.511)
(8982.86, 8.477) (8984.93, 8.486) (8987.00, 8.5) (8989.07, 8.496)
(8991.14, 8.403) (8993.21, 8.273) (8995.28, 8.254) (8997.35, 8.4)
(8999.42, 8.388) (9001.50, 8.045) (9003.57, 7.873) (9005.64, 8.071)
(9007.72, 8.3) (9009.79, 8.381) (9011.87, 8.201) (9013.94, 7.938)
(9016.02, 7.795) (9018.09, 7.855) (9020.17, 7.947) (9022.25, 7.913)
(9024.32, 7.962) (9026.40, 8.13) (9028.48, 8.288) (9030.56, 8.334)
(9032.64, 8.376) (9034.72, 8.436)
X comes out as -1.3 angstrom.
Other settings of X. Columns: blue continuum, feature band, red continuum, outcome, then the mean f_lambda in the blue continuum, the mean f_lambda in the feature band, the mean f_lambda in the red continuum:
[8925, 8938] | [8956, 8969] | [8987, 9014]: -0.3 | 8.31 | 8.5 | 8.25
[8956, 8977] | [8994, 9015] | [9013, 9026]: -0.2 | 8.55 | 8.18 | 7.91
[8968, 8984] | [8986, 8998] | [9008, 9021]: 0.0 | 8.61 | 8.39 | 8.04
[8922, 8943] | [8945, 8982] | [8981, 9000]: -0.8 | 8.29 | 8.54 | 8.41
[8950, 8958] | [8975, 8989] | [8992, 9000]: -0.2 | 8.54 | 8.53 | 8.33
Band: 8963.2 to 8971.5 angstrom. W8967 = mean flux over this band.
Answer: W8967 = 8.6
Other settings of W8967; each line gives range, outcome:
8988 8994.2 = 8.39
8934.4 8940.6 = 8.21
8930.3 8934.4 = 8.42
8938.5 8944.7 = 8.41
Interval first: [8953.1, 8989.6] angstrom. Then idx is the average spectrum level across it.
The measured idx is 8.55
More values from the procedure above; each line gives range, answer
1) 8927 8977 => 8.47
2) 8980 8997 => 8.42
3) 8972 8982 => 8.58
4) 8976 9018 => 8.29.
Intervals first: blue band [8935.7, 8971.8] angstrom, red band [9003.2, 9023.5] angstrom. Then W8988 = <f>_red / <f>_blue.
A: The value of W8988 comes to 0.9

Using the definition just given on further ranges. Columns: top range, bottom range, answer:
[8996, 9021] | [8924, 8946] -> 0.97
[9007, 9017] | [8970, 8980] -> 0.94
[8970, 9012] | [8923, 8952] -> 1.00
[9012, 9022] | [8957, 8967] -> 0.94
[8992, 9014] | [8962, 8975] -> 0.96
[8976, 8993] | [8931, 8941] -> 1.03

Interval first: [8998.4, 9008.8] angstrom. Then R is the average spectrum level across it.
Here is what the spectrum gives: 8.13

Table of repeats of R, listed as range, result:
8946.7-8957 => 8.49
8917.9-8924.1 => 8.38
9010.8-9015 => 8.06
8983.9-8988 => 8.49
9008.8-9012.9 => 8.28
